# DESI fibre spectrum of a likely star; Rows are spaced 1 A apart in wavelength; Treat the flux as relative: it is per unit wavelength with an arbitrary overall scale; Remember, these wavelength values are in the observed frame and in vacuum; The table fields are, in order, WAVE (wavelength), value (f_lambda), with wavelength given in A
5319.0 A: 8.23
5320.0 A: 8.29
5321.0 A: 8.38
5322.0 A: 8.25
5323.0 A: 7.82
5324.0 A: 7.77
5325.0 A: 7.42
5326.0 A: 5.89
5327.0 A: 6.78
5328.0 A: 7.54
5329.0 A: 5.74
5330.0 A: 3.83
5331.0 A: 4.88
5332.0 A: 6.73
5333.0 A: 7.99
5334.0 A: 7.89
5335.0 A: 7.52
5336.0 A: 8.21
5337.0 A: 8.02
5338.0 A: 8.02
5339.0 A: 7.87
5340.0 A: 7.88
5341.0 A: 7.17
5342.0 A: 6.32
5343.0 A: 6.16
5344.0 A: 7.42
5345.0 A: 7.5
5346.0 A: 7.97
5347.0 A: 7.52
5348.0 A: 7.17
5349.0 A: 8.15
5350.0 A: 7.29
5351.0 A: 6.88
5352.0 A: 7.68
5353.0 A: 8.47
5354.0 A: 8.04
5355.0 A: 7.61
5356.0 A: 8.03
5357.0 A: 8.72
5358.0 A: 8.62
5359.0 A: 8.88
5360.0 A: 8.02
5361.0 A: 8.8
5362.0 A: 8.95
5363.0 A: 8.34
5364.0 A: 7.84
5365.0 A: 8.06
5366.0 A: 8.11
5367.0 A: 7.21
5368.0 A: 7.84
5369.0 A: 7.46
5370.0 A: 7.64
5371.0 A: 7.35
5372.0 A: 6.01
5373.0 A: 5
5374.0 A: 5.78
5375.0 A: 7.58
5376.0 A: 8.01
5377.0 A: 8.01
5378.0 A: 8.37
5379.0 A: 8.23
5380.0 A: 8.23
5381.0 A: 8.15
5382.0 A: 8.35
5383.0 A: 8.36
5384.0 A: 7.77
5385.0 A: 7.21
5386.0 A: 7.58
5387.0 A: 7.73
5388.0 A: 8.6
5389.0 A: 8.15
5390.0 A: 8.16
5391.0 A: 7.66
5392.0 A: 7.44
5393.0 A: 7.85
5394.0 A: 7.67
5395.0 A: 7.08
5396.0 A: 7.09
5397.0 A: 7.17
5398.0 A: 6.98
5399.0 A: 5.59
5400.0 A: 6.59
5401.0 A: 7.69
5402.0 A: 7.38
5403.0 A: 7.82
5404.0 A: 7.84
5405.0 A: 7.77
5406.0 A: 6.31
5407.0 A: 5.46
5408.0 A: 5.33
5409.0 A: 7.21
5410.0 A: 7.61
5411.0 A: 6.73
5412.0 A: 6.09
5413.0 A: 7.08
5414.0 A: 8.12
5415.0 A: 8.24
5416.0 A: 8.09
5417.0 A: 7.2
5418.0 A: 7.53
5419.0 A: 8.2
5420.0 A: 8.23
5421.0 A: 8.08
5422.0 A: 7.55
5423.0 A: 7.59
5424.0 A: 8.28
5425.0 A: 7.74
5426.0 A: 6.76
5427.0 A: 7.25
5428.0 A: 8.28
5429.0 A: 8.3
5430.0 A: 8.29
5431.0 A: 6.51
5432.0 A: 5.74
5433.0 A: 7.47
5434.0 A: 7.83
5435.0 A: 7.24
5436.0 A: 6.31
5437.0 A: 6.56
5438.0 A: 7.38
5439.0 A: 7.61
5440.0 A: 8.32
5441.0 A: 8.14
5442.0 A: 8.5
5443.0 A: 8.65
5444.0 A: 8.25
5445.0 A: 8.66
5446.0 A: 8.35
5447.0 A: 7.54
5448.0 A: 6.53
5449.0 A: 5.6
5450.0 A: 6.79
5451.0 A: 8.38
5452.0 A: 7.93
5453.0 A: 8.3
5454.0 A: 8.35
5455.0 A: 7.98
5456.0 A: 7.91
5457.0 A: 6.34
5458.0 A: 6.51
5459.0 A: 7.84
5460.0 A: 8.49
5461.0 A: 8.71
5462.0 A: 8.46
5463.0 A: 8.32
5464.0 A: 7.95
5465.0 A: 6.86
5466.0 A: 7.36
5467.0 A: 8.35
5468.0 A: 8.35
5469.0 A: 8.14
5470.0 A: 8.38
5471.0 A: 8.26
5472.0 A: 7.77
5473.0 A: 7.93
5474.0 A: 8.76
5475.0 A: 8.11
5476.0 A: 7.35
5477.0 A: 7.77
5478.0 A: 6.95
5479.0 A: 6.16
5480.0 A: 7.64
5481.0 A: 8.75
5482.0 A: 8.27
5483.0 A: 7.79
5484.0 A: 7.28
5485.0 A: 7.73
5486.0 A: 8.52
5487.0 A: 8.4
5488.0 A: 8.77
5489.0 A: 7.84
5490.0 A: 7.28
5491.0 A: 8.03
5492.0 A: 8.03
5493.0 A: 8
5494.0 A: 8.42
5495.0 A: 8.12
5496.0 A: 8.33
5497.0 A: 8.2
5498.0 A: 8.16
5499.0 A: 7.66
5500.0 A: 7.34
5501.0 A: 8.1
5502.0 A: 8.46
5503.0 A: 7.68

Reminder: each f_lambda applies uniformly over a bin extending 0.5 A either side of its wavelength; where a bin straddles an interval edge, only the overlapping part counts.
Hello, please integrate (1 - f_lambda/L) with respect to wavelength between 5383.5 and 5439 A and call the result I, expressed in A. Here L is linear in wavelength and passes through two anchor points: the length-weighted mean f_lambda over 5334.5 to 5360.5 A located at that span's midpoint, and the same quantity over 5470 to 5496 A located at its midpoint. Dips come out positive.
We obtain 3.2 A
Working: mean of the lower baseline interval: 7.74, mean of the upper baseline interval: 7.93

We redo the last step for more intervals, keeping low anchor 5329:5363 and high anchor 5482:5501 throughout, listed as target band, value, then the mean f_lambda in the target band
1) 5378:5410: 1.07 A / 7.45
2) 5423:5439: 0.97 A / 7.35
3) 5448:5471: 0.41 A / 7.77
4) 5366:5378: 0.73 A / 7.18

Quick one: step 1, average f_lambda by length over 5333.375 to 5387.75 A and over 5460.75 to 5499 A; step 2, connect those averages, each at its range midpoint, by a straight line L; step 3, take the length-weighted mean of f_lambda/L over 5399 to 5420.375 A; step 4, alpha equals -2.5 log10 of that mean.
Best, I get 0.09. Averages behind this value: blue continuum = 7.73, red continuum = 7.98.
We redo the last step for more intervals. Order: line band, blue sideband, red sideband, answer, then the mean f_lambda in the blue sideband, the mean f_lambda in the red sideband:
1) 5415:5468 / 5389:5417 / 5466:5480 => -0.020 mag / 7.2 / 7.84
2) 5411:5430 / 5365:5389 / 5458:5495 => 0.010 mag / 7.61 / 7.96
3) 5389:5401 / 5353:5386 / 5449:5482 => 0.081 mag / 7.84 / 7.82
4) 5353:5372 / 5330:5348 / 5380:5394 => -0.064 mag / 7.25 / 7.93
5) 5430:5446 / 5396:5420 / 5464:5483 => -0.017 mag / 7.15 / 7.84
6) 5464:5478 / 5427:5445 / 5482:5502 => -0.006 mag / 7.63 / 8.02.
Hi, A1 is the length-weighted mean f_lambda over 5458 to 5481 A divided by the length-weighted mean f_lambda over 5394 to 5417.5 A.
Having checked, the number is 1.12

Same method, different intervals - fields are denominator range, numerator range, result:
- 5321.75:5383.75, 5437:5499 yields 1.05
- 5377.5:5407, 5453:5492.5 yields 1.04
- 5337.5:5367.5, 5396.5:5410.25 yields 0.88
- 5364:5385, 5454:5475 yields 1.05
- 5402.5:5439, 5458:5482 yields 1.08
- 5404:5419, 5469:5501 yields 1.12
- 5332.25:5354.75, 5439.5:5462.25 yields 1.03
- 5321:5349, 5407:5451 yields 1.04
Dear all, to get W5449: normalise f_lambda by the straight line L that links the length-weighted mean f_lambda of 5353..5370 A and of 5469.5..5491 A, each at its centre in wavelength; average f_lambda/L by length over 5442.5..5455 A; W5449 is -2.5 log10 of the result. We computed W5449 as 0.024 mag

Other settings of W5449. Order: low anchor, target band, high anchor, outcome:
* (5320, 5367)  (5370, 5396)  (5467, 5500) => 0.012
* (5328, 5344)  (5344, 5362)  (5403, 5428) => -0.131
